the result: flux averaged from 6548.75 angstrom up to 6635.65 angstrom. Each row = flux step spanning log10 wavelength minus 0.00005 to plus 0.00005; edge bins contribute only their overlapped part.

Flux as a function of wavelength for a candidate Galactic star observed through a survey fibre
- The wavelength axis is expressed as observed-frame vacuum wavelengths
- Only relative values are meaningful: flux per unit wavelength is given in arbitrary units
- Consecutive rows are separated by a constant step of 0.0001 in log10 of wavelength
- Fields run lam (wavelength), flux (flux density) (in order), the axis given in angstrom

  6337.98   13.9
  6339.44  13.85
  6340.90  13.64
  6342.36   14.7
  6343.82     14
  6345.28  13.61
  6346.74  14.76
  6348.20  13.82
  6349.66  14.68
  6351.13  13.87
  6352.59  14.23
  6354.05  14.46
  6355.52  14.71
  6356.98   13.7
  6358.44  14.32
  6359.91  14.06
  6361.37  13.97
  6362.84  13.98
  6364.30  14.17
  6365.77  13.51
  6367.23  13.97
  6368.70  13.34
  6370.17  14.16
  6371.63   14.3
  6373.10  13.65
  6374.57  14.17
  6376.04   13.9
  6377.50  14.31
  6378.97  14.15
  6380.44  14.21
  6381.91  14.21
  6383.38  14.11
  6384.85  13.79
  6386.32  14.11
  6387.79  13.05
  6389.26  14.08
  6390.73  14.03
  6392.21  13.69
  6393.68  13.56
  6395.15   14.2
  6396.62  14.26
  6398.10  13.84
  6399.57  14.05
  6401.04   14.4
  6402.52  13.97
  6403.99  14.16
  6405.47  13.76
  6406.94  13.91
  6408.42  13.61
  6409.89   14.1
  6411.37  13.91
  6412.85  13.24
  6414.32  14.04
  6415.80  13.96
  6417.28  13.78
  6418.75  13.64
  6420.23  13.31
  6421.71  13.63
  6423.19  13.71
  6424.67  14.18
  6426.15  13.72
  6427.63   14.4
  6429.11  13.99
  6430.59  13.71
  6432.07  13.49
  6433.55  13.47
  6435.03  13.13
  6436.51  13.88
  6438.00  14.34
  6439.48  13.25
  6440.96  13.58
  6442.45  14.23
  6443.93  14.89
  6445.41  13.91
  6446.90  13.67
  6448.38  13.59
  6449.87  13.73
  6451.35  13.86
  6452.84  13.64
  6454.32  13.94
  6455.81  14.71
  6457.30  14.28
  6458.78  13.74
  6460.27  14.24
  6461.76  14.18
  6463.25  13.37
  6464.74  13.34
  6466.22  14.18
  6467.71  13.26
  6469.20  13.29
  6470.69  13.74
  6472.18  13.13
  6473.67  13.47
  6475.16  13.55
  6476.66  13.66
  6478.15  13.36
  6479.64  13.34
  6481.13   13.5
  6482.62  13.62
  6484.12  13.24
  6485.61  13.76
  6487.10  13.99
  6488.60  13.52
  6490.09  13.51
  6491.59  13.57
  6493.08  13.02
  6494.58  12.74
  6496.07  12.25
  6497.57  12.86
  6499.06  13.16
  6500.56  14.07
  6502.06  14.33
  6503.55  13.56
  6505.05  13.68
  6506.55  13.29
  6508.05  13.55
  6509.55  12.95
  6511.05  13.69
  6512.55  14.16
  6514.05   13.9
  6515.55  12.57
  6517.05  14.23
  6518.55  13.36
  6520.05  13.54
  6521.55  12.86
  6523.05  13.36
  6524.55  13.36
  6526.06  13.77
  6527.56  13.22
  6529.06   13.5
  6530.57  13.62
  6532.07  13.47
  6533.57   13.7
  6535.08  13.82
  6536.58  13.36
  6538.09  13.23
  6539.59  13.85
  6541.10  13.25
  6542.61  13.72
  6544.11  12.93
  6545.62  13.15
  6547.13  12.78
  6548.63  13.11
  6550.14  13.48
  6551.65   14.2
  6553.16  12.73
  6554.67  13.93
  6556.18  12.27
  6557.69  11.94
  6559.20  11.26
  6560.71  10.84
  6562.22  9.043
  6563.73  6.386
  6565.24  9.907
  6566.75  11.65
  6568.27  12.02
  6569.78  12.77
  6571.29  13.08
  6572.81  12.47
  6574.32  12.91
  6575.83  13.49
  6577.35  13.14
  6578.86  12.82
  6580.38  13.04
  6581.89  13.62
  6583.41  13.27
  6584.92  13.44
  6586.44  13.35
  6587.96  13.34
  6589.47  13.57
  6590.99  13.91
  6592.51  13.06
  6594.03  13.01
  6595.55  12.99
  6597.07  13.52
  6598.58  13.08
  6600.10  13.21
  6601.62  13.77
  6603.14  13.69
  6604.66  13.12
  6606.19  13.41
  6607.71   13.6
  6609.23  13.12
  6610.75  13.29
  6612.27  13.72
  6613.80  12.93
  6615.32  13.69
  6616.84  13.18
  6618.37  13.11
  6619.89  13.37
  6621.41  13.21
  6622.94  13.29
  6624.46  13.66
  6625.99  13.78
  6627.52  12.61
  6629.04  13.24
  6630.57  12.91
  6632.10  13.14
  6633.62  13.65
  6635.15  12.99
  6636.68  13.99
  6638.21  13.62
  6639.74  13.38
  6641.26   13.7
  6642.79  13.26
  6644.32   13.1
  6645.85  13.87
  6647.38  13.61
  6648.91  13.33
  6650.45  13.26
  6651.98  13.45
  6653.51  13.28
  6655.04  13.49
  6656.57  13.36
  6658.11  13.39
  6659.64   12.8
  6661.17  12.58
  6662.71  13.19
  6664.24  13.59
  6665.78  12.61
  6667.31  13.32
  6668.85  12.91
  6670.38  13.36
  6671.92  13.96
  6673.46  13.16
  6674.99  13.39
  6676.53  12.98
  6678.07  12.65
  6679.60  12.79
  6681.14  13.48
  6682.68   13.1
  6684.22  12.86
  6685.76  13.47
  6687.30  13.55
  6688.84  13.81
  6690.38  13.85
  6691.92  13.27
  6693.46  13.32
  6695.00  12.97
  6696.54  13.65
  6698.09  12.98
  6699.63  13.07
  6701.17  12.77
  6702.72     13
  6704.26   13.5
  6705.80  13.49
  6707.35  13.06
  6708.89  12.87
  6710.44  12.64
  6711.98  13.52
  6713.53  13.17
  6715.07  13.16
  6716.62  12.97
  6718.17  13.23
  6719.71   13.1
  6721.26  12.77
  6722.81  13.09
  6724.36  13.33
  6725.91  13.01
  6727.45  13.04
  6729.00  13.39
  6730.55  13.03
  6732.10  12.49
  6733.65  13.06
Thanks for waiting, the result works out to 12.9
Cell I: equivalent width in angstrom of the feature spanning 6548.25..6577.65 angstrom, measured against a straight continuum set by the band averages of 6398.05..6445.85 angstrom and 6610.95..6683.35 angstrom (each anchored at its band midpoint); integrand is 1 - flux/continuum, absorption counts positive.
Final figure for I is 3.3 angstrom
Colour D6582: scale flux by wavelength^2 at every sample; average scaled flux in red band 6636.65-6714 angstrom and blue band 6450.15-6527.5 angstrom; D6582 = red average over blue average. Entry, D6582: 1.0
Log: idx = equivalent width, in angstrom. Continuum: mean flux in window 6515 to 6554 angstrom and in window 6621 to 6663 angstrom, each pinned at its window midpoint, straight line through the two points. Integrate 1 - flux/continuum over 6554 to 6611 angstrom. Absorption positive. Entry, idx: 3.1 angstrom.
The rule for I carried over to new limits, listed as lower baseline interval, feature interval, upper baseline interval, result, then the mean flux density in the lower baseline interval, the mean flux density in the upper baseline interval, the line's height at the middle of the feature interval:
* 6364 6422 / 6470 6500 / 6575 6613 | 0.6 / 13.9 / 13.3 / 13.6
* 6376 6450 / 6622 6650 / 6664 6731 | -0.1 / 13.9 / 13.2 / 13.3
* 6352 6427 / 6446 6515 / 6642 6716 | 0.7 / 13.9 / 13.2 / 13.7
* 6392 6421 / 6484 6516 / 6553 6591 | -1.1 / 13.9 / 12.3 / 13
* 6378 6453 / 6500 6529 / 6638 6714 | 0.2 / 13.9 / 13.3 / 13.6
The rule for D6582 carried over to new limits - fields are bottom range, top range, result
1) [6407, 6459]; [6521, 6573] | 0.94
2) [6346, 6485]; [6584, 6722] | 1.03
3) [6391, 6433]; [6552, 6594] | 0.94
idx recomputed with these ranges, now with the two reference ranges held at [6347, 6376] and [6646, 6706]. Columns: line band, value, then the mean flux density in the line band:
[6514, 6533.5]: 0.3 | 13.4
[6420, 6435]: 0.2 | 13.7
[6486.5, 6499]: 0.5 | 13.2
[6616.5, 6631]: 0.2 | 13.2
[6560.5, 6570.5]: 2.4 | 10.3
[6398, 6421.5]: 0.1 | 13.9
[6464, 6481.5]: 0.4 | 13.5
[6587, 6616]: 0.2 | 13.4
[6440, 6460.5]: -0.2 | 14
